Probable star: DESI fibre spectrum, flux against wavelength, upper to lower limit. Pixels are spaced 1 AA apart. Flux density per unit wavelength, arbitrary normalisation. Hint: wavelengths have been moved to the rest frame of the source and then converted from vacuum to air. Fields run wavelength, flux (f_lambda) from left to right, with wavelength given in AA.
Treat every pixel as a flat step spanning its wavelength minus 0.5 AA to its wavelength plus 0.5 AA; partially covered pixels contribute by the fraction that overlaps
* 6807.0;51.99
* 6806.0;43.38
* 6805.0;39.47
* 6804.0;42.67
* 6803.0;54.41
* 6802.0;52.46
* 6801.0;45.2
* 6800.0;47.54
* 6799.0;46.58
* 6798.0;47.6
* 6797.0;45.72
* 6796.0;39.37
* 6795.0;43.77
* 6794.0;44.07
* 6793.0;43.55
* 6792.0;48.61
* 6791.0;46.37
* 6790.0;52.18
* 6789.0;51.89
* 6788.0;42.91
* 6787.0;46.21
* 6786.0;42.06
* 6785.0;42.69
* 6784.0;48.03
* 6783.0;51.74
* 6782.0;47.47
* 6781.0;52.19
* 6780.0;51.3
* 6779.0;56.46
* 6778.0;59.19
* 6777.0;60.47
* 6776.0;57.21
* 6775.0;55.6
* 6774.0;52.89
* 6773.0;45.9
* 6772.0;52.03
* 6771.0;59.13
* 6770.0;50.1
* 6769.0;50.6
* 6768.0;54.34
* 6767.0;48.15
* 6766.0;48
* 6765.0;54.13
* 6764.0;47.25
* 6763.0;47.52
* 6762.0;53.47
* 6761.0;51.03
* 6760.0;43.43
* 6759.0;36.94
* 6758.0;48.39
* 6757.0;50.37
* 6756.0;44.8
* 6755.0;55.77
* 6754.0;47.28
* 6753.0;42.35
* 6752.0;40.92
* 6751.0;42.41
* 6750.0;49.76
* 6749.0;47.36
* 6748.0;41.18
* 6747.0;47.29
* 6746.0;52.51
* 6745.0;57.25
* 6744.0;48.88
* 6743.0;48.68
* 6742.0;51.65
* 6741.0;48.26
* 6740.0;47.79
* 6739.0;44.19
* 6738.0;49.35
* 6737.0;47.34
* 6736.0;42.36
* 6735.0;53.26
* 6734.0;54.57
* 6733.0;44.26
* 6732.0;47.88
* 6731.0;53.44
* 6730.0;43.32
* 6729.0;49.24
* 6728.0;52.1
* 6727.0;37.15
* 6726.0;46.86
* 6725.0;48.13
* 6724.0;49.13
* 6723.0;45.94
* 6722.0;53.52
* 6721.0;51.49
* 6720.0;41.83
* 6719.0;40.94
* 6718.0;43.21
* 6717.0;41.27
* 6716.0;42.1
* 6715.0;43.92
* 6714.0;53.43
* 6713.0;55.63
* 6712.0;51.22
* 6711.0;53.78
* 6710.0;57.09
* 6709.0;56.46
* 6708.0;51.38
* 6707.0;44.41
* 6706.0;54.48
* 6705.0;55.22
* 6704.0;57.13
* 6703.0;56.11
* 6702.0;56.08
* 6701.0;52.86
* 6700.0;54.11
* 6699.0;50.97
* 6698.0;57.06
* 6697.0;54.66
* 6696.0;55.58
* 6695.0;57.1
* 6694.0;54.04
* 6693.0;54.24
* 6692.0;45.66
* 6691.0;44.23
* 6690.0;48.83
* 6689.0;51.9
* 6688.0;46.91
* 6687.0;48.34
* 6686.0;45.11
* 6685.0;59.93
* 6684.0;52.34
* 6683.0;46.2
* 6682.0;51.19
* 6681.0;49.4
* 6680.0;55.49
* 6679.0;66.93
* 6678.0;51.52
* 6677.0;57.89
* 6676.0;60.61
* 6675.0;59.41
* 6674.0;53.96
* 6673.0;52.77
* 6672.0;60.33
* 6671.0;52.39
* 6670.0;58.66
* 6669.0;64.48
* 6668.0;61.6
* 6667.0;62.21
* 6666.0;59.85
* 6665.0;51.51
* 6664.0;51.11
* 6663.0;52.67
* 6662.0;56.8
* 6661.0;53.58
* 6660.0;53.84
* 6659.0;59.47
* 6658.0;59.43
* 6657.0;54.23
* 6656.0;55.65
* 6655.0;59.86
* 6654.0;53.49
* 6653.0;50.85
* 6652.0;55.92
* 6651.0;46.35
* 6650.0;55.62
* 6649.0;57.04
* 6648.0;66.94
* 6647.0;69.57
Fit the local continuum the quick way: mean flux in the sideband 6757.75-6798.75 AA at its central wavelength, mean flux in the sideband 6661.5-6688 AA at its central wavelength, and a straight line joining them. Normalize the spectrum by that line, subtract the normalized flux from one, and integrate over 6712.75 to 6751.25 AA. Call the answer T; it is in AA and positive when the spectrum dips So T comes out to 3.2 AA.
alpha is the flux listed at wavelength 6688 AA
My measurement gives 46.91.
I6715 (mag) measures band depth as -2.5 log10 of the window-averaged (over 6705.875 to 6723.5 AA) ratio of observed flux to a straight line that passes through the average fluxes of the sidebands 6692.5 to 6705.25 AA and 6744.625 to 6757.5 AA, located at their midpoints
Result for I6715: 0.08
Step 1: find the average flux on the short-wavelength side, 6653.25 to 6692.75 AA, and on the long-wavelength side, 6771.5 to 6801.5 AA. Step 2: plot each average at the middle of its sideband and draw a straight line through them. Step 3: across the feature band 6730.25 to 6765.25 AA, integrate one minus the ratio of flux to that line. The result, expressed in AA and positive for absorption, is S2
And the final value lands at 1.9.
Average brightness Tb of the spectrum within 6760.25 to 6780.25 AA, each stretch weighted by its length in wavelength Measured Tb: 52.6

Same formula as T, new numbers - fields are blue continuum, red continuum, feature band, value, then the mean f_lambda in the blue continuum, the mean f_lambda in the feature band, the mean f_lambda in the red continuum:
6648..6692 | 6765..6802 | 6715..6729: 1.8 AA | 54.7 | 45.7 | 49.5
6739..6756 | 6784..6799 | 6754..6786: -2.7 AA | 47.9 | 50.7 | 45.6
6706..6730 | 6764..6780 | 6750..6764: 1.4 AA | 48.3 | 46.7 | 53.3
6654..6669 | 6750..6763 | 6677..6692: 0.8 AA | 56.7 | 51.3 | 46.6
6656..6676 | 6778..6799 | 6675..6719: 1.8 AA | 56.8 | 52.2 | 47.5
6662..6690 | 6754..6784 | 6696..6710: -0.1 AA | 54.9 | 54.1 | 51.1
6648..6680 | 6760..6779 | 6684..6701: 1.1 AA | 56.6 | 51.8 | 52.5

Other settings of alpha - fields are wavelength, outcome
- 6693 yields 54.24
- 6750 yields 49.76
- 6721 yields 51.49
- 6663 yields 52.67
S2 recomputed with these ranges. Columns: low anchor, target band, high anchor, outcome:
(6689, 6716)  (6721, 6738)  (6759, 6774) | 1.1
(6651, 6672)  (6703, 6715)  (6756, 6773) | -0.1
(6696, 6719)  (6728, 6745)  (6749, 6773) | 0.4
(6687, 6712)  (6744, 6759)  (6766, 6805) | 1.0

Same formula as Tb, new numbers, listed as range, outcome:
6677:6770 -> 49.7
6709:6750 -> 48.3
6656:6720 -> 53.3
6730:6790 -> 49.3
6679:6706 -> 52.6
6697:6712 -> 54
